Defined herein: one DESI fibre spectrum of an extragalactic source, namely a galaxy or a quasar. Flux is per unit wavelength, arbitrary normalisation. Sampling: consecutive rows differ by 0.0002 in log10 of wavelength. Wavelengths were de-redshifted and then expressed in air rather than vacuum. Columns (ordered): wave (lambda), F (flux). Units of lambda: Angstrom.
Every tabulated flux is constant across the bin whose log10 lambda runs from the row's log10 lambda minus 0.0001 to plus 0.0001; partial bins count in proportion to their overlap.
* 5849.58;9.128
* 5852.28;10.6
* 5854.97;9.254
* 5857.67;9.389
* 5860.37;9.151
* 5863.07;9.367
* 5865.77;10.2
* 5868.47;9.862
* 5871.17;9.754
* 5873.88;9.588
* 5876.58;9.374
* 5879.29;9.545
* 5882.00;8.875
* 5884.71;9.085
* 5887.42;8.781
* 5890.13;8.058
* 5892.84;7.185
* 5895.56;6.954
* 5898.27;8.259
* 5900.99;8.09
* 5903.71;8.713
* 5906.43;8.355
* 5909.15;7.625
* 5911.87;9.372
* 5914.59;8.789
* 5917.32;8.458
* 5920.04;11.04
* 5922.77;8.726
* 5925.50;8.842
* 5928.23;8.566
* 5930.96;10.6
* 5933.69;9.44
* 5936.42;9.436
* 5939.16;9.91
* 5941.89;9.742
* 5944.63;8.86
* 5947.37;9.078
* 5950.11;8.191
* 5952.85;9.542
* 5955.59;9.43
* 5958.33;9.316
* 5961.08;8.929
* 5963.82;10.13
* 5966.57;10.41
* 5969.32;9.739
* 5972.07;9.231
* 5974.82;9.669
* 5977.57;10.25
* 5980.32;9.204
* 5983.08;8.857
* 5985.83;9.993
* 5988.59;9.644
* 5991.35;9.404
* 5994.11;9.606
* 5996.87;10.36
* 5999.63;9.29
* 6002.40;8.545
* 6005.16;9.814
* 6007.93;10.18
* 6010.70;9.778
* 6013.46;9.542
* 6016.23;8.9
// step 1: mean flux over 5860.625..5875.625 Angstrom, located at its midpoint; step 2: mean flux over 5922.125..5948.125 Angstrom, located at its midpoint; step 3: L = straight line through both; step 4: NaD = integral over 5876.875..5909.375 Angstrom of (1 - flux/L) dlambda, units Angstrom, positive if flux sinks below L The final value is 4.1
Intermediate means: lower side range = 9.7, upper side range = 9.34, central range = 8.35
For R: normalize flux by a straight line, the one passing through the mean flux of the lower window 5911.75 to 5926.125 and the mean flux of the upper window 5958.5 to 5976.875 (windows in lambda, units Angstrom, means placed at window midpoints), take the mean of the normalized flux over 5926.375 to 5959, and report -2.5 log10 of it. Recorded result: 0.011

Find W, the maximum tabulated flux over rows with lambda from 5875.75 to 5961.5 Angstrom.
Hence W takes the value 11.04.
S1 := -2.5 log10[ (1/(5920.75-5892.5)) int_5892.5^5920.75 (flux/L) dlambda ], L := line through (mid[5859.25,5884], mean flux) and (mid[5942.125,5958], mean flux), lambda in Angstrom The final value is 0.11 mag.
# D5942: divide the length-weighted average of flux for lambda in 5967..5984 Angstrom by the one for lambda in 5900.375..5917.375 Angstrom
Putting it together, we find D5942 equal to 1.1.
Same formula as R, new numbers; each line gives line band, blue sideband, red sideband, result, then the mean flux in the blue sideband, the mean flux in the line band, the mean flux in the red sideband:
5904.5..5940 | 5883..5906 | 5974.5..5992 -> -0.066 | 8.16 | 9.15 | 9.58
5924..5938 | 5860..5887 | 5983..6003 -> 0.014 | 9.47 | 9.38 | 9.54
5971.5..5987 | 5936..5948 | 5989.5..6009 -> -0.002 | 9.42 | 9.55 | 9.59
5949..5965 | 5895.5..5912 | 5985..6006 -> -0.032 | 8.21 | 9.27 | 9.56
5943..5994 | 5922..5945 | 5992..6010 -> 0.008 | 9.38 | 9.44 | 9.63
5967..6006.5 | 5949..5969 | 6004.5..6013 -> 0.015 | 9.46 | 9.56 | 9.89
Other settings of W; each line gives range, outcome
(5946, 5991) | 10.41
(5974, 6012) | 10.36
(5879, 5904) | 9.545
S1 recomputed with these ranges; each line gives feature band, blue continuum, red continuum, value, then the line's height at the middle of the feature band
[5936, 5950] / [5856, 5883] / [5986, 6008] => 0.031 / 9.56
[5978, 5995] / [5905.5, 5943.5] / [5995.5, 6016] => 0.002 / 9.51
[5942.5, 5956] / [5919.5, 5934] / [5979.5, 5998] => 0.055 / 9.5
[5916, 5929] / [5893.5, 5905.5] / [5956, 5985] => -0.082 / 8.49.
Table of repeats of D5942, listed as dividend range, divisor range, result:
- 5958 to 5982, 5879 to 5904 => 1.17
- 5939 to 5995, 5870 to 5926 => 1.09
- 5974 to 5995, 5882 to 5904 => 1.17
